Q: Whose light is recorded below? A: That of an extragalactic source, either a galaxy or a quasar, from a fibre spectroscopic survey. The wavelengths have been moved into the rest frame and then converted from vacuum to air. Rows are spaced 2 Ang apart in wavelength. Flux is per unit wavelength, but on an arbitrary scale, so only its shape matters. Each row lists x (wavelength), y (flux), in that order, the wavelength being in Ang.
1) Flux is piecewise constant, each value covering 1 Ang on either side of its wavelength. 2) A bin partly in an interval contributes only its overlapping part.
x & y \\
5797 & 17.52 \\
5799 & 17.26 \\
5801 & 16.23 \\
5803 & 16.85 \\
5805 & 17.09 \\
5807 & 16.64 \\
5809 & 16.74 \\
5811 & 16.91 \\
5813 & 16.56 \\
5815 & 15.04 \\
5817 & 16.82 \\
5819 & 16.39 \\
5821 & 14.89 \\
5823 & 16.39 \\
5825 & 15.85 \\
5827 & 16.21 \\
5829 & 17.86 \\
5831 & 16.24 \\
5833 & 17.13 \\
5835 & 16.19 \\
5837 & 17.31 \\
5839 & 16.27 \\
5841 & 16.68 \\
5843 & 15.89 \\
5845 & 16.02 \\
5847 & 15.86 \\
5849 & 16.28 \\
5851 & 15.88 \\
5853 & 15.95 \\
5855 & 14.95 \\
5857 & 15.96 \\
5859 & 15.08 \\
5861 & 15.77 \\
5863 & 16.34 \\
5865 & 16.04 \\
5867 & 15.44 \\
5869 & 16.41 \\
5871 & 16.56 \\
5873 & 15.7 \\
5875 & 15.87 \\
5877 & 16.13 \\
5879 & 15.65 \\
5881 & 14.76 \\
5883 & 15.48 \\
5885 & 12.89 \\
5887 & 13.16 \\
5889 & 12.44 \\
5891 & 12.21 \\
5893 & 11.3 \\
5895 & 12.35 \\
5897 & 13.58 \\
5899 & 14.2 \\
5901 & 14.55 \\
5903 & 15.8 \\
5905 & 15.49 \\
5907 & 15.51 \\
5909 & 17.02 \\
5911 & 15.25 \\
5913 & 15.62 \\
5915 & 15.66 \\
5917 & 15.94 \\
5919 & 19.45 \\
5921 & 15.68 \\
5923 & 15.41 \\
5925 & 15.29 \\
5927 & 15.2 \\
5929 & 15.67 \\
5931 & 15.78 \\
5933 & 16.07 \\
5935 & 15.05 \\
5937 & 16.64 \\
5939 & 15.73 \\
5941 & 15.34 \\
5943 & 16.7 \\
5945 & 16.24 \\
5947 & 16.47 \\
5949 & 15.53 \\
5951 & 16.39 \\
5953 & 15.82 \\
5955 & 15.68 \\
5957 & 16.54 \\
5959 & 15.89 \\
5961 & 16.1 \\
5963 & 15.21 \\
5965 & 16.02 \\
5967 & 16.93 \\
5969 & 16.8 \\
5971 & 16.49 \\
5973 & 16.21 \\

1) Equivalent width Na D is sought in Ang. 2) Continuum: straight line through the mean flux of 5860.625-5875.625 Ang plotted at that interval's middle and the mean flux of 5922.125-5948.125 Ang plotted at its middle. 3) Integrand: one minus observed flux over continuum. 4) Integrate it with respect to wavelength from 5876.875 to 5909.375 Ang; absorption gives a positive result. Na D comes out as 3.6 Ang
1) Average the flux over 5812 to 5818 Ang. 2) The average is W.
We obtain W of 16.1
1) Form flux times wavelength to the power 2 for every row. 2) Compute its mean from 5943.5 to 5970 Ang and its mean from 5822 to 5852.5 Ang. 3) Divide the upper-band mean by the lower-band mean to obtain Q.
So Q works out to 1.0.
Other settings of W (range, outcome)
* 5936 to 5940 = 16.2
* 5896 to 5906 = 14.7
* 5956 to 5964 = 15.9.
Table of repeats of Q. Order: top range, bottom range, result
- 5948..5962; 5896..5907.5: 1.10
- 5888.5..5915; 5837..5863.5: 0.91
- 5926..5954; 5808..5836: 1.01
